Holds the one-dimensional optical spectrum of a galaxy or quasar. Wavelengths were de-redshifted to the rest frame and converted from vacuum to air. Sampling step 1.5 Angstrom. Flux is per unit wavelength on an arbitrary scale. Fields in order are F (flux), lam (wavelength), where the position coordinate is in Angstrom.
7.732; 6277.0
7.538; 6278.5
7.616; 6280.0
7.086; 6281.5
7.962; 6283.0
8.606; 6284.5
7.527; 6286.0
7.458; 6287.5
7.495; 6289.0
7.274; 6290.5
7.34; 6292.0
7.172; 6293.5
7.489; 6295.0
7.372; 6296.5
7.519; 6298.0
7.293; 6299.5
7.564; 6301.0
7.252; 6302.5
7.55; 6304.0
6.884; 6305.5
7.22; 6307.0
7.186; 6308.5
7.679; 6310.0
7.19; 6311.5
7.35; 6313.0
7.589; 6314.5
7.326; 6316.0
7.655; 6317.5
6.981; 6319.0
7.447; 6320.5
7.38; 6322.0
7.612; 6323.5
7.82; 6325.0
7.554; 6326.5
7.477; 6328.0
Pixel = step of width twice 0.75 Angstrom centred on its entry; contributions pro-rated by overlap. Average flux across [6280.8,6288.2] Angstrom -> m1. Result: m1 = 7.73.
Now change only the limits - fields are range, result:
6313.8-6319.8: 7.39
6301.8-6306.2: 7.23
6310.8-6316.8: 7.37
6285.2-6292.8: 7.42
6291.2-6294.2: 7.26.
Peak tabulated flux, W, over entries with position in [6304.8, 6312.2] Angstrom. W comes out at 7.679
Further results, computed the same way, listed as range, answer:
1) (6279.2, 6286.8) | 8.606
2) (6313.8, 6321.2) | 7.655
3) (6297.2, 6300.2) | 7.519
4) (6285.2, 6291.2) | 7.527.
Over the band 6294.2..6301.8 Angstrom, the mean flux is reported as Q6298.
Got 7.44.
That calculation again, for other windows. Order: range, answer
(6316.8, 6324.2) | 7.41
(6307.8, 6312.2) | 7.36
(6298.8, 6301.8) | 7.43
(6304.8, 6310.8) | 7.24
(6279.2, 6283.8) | 7.57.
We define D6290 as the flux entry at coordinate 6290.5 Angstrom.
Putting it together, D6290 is 7.274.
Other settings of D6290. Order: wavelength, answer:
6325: 7.82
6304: 7.55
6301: 7.564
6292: 7.34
